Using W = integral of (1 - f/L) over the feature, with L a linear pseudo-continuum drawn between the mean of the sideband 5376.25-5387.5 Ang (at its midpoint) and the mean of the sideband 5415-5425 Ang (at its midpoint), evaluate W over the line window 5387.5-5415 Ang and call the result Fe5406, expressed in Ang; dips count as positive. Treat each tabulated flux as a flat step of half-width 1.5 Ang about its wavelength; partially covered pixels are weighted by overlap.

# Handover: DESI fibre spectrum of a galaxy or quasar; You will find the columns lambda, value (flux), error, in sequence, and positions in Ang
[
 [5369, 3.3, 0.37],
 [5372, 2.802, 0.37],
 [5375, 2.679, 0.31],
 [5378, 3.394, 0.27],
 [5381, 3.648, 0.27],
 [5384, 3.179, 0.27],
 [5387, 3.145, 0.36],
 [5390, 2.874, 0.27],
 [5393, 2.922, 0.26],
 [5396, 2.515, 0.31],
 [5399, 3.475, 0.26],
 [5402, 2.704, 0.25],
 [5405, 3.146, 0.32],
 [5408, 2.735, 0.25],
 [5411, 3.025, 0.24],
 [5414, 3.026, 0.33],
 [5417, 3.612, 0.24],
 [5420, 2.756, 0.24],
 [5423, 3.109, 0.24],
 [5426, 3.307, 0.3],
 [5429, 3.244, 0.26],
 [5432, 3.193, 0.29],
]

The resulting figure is 2.61 Ang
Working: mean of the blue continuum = 3.34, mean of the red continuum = 3.16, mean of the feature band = 2.94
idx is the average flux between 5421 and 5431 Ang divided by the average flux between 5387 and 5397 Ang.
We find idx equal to 1.13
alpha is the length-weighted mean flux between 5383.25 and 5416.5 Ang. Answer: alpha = 2.99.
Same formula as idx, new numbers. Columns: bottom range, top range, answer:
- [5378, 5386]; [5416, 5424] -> 0.92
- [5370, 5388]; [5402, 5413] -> 0.93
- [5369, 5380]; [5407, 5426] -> 1.01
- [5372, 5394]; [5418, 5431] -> 1.01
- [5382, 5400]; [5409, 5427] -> 1.03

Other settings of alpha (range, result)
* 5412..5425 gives 3.13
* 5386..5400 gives 2.96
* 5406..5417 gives 3.03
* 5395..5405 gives 2.95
